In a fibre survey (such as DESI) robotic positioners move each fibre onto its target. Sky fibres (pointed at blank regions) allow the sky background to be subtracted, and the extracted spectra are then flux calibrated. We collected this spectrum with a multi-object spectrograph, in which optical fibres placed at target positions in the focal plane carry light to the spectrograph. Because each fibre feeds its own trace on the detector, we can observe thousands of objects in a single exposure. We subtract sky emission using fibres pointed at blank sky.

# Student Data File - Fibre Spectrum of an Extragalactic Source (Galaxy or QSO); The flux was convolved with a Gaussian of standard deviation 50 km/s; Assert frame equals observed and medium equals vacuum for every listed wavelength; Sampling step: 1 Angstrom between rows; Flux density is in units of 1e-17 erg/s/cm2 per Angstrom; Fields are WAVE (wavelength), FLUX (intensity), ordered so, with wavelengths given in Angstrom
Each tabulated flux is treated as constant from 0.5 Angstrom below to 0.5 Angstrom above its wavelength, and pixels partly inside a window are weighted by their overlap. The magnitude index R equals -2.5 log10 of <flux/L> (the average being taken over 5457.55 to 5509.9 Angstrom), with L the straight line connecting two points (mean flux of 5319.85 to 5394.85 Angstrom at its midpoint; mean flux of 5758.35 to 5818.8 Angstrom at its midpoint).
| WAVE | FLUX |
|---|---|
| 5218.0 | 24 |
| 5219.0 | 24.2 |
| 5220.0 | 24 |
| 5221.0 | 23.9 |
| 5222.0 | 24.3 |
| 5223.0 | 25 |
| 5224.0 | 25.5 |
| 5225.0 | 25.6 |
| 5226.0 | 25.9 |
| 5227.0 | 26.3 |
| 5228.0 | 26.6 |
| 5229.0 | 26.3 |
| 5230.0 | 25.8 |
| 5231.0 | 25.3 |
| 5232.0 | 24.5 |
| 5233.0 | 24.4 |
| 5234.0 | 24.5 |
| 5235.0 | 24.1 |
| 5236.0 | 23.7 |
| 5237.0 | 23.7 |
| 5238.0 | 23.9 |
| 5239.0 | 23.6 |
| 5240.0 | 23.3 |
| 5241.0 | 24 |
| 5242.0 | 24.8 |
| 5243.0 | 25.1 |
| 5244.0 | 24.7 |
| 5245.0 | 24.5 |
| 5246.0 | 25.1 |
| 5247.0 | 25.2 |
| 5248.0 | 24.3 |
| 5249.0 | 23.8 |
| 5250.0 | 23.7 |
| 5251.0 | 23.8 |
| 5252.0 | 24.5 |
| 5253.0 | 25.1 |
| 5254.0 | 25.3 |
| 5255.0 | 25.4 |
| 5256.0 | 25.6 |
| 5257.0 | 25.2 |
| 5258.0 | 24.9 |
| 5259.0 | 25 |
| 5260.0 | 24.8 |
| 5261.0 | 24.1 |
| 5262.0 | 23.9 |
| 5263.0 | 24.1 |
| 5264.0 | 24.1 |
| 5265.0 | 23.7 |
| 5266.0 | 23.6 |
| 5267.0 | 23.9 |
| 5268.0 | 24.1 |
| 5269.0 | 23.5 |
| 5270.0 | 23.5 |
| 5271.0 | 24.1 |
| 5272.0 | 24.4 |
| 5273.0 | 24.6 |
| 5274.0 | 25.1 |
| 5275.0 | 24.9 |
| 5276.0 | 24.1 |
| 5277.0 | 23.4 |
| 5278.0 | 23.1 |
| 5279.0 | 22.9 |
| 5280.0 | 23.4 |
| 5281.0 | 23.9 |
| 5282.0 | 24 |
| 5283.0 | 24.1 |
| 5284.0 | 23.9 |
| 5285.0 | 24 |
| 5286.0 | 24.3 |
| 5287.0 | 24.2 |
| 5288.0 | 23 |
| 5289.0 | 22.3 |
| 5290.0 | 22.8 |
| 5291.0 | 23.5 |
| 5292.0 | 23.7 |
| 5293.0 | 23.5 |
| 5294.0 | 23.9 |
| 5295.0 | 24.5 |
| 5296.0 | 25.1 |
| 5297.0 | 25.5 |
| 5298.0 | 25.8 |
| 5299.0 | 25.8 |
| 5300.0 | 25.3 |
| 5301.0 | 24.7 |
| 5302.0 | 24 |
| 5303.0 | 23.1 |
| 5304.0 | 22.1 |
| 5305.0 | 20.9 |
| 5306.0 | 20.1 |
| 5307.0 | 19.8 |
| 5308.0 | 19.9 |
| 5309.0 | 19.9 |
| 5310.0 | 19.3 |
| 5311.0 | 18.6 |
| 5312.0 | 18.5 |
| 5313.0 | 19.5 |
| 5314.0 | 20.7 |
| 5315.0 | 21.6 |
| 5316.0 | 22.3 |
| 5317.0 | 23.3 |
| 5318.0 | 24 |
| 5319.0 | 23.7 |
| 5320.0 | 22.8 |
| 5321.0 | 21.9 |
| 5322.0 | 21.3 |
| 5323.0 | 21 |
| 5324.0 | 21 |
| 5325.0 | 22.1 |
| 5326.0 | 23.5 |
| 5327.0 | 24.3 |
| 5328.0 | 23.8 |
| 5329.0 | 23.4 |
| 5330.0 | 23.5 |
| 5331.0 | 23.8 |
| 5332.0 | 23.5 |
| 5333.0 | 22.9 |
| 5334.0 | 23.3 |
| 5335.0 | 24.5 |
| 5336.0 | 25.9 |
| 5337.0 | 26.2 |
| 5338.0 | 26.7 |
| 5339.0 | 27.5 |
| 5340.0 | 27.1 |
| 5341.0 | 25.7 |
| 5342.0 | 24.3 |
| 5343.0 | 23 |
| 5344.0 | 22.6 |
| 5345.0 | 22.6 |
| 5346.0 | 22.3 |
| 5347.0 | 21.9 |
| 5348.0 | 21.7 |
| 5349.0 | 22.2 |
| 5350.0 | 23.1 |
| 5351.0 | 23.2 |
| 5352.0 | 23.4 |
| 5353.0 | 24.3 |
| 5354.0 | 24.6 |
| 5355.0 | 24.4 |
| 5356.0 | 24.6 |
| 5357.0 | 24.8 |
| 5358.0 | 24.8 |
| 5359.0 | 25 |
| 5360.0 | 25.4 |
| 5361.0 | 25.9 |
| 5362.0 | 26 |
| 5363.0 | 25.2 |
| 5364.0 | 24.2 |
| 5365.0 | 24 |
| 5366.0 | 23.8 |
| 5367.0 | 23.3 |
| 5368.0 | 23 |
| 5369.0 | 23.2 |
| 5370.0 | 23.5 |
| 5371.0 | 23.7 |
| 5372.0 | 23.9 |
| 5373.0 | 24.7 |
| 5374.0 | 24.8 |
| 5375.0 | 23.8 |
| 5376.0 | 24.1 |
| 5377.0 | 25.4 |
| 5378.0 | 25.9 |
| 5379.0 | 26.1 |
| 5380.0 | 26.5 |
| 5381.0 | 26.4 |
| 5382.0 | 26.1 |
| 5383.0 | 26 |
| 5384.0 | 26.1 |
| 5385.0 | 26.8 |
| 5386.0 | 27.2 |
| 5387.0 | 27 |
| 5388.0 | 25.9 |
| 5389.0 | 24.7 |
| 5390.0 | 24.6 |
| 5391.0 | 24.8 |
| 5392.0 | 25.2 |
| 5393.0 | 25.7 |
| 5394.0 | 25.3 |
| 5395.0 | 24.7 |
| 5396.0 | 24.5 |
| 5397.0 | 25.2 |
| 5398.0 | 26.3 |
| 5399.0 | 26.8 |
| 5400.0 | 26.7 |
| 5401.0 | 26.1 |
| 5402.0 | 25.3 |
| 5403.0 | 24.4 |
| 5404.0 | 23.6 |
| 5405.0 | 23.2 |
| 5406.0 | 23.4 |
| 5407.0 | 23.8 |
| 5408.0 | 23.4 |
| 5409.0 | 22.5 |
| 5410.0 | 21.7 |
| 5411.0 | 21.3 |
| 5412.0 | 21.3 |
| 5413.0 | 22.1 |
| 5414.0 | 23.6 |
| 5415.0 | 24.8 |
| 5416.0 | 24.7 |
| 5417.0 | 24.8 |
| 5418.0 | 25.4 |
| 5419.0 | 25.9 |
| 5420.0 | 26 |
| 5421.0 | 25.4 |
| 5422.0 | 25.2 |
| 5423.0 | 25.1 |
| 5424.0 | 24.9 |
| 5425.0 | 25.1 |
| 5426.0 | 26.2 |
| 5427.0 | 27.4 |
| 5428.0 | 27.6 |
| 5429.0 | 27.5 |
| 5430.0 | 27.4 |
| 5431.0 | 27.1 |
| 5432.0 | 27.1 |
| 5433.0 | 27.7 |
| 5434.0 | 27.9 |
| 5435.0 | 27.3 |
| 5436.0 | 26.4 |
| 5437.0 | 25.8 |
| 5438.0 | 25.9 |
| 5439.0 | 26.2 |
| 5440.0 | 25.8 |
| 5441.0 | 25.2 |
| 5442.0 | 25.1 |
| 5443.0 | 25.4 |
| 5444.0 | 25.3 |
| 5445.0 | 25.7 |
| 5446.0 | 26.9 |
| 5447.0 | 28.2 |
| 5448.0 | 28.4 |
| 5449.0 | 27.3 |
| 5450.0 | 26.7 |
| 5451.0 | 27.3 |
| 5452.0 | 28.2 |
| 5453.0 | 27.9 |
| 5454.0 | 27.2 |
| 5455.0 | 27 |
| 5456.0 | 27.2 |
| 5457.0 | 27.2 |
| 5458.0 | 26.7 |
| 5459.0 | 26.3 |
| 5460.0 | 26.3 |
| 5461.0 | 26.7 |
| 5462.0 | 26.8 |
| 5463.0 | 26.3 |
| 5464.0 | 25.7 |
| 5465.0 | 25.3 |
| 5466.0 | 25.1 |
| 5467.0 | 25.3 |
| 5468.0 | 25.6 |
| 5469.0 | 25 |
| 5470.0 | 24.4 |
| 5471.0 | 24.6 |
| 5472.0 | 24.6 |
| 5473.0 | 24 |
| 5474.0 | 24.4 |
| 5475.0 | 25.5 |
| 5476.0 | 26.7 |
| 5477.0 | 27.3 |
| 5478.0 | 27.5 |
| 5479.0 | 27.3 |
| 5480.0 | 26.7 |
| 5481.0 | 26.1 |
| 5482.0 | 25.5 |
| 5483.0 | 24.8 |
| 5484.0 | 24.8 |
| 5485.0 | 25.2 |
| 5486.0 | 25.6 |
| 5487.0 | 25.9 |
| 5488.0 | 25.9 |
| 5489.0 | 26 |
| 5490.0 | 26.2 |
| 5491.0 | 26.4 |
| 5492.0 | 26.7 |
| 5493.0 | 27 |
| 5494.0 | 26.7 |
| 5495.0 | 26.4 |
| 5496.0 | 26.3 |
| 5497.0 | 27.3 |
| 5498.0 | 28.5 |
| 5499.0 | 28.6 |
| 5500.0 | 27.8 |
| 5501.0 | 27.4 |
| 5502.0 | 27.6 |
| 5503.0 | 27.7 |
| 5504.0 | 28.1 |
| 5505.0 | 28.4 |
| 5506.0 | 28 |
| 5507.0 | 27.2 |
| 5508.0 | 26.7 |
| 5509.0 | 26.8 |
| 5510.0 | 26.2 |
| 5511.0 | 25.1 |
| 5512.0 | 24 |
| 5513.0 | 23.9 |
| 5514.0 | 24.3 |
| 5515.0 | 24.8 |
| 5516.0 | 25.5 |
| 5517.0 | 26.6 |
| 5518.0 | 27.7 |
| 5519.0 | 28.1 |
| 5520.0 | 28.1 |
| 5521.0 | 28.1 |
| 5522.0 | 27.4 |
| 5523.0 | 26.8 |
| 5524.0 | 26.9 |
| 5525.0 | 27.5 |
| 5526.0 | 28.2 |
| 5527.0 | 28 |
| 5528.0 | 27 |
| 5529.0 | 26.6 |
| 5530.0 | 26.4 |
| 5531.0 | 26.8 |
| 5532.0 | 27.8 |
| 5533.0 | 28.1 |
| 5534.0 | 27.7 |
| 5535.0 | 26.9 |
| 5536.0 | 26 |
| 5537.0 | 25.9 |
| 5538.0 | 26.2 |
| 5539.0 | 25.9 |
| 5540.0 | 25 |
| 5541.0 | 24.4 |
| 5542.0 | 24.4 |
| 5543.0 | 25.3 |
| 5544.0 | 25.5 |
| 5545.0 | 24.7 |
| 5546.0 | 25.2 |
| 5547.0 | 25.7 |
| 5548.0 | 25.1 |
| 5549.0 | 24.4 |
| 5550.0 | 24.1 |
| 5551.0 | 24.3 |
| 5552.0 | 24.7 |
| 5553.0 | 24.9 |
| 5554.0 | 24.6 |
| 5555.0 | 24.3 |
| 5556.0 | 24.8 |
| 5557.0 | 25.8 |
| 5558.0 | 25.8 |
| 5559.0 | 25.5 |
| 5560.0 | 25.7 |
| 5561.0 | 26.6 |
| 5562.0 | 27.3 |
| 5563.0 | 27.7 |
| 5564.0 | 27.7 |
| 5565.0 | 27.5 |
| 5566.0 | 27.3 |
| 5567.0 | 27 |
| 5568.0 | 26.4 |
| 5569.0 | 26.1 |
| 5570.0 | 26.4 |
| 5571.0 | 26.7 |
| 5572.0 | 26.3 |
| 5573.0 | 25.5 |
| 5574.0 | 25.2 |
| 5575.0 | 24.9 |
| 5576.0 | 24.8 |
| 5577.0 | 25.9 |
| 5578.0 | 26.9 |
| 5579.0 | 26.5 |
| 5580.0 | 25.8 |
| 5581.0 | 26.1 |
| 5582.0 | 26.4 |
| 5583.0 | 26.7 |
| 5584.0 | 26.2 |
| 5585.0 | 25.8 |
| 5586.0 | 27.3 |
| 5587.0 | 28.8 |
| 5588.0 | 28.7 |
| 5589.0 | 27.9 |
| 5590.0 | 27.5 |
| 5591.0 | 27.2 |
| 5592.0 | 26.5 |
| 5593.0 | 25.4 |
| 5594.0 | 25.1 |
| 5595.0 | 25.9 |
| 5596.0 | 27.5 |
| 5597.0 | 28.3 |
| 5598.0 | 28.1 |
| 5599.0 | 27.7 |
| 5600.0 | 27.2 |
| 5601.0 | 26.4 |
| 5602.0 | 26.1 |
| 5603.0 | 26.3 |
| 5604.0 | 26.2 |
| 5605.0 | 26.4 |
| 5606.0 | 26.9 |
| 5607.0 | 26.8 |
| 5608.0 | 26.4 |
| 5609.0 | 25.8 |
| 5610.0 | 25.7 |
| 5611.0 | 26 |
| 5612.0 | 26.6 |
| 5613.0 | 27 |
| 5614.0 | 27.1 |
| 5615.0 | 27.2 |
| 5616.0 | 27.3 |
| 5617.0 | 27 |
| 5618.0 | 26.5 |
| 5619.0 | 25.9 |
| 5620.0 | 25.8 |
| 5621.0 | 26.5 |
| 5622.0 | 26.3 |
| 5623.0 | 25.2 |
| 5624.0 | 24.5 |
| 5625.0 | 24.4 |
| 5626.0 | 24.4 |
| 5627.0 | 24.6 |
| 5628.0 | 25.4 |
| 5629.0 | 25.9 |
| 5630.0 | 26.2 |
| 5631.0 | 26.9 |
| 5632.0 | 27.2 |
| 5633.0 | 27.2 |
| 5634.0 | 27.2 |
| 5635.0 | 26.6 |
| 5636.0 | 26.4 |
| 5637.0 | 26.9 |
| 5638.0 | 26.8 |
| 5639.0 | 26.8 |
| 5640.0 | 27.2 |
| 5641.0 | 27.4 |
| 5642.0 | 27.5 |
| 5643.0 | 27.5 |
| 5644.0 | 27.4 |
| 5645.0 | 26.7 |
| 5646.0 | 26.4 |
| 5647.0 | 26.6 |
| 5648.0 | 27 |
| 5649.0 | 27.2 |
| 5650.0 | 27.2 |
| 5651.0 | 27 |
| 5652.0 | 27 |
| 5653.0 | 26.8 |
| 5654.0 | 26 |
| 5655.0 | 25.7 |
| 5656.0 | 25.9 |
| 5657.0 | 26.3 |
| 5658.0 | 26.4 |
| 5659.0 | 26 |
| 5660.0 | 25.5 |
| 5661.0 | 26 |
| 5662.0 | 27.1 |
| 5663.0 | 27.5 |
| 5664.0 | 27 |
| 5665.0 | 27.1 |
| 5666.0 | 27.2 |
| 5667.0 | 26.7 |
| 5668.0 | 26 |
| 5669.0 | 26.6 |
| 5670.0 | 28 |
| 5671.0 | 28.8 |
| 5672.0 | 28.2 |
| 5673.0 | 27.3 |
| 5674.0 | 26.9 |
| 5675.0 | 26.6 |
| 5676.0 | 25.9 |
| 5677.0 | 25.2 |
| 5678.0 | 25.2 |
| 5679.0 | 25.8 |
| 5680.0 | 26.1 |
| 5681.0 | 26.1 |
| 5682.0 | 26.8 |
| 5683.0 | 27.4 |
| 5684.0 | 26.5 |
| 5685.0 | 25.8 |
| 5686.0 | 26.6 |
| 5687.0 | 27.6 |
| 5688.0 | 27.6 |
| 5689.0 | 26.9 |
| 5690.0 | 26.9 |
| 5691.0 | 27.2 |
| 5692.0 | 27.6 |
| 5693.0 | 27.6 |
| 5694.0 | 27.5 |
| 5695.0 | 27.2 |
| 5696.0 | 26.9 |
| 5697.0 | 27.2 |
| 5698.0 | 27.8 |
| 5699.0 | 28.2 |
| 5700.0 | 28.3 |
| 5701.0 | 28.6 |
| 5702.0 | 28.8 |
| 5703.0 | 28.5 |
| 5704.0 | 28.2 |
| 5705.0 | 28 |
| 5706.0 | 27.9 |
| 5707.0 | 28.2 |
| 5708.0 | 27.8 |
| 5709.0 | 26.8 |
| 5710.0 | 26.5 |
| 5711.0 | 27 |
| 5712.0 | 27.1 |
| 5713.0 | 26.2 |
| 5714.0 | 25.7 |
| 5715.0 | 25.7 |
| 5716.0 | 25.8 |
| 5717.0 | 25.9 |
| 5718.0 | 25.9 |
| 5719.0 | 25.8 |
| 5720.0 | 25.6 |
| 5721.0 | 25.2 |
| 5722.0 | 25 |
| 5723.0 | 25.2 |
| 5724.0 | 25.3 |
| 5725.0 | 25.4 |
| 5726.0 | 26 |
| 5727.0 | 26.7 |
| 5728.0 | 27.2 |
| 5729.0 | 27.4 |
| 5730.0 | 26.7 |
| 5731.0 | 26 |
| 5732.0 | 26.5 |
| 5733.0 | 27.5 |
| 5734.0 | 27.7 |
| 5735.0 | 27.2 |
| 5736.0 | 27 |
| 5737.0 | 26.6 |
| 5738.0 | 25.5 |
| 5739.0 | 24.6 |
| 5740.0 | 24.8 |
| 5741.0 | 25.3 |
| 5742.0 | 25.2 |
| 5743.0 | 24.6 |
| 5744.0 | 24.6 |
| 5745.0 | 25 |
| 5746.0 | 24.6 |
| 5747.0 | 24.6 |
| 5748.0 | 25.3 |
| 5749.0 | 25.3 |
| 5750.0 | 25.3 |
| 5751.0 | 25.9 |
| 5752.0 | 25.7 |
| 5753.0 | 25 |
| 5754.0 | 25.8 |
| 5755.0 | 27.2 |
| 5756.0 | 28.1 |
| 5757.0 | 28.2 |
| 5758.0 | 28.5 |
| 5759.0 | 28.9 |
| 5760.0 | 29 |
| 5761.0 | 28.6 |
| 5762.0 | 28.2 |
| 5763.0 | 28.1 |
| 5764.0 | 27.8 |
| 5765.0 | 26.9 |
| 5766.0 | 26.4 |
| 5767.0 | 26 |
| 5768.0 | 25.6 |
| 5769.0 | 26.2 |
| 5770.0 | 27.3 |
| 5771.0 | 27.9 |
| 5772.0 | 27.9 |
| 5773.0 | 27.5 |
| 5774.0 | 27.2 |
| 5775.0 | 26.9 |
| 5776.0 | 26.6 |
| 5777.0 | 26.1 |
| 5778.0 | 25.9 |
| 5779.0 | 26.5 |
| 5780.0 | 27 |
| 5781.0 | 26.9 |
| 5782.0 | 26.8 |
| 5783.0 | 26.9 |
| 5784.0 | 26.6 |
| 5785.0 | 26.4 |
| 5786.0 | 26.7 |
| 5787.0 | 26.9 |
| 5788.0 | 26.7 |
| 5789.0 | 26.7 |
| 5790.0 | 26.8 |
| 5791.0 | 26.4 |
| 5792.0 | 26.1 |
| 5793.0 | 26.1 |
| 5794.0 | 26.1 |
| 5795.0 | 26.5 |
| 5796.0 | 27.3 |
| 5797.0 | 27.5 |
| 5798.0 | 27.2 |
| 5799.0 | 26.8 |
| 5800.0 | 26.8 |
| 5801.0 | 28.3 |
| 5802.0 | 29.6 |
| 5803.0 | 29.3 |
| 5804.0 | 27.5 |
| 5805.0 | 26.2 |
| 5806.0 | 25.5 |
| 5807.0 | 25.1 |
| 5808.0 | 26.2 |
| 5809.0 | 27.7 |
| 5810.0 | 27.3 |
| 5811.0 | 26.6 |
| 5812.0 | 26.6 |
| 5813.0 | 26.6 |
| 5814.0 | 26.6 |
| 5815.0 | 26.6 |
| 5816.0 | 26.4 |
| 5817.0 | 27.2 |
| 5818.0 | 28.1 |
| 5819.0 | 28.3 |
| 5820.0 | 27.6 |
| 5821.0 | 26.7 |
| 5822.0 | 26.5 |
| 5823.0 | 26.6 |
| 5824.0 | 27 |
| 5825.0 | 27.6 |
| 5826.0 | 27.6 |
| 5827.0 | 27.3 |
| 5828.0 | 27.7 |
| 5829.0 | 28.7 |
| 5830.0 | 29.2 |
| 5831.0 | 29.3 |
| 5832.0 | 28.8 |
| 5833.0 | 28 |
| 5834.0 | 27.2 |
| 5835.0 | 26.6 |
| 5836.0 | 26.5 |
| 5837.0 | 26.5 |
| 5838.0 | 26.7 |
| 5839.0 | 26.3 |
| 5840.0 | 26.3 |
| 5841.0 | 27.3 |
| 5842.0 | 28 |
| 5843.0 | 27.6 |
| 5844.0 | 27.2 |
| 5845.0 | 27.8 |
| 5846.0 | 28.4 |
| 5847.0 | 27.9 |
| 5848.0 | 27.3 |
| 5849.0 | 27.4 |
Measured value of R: -0.05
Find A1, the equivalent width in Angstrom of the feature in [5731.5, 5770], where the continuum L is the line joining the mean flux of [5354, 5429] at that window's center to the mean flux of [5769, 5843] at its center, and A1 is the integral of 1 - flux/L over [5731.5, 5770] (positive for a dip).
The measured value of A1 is 0.53 Angstrom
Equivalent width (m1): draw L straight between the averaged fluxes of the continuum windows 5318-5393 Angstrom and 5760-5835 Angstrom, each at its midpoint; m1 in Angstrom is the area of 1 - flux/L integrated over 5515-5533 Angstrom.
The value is -1.3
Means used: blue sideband 24.3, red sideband 27.1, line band 27.2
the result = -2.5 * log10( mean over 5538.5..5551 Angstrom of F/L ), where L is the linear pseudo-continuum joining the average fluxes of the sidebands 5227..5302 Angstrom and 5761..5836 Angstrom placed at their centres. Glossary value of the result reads 0.04 mag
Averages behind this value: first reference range 24.3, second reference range 27.1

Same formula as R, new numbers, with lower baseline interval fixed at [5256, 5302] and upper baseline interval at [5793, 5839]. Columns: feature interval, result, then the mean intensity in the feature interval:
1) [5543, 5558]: 0.034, 24.9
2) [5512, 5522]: -0.032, 26.3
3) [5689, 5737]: -0.011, 26.9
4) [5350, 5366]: 0.001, 24.6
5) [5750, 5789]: -0.002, 27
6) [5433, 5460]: -0.068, 26.7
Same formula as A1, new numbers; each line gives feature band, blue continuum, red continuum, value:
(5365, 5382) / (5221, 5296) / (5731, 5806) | 0.2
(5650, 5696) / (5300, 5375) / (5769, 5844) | -1.3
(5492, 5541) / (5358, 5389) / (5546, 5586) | -2.2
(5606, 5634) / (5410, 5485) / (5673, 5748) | 0.1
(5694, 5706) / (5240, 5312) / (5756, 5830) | -0.6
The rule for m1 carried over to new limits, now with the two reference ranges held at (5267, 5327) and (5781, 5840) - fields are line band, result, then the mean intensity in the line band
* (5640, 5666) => -0.9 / 26.7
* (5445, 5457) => -1.6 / 27.4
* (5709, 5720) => 0.1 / 26.2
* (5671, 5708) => -1.6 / 27.2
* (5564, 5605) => -2.2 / 26.6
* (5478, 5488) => -0.6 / 25.9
